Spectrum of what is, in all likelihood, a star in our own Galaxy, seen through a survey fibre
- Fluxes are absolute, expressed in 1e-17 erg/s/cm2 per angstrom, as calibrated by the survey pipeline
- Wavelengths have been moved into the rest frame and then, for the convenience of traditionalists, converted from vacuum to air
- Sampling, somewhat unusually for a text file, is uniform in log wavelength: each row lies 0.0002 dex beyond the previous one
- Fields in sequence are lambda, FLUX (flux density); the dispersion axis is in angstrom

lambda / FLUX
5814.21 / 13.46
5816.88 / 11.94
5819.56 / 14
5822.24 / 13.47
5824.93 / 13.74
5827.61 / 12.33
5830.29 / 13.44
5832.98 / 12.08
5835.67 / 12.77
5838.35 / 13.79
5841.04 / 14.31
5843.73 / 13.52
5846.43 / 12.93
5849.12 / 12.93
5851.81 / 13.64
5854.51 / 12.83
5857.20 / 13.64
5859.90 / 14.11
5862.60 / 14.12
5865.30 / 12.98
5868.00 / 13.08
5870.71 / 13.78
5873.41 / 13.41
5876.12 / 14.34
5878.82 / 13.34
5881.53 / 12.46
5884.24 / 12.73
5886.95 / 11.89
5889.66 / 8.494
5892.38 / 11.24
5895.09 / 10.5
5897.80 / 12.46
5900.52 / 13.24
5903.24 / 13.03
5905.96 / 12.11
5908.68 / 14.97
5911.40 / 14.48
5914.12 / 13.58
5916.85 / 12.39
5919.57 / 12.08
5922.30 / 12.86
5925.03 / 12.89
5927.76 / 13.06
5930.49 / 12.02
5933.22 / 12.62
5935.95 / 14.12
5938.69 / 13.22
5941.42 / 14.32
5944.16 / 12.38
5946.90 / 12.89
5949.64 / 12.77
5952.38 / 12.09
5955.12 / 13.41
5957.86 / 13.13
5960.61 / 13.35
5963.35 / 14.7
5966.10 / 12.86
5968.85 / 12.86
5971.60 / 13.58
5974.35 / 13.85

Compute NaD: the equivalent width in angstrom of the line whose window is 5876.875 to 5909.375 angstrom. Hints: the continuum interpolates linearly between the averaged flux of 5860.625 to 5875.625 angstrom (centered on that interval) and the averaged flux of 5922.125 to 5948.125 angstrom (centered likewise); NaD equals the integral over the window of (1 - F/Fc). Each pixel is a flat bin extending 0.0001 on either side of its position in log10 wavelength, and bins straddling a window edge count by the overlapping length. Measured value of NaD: 2.8 angstrom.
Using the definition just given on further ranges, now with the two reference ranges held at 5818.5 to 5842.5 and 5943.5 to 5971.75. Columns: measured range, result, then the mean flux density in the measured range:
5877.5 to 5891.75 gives 1.6 angstrom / 11.7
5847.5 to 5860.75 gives -0.1 angstrom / 13.4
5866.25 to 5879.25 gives -0.3 angstrom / 13.6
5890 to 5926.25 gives 1.5 angstrom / 12.6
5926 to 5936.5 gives 0.2 angstrom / 12.9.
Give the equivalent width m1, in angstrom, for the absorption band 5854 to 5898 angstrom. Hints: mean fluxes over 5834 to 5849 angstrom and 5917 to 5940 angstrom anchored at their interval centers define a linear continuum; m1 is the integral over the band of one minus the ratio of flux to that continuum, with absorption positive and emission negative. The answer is 1.7 angstrom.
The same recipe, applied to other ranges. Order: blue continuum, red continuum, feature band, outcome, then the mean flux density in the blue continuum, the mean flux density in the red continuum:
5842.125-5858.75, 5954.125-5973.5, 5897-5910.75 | 0.1 angstrom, 13.3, 13.4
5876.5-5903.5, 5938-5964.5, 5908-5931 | -1.0 angstrom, 12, 13.2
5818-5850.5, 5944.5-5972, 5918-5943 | 0.3 angstrom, 13.3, 13.1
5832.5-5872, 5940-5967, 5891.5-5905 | 1.2 angstrom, 13.4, 13.2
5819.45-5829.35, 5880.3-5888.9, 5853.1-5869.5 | -1.2 angstrom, 13.3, 12.1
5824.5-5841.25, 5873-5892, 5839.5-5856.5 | -0.7 angstrom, 13.1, 12.3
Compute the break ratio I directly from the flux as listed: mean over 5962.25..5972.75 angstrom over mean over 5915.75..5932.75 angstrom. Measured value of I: 1.07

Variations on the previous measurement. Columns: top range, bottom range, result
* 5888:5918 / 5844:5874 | 0.93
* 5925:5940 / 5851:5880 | 0.96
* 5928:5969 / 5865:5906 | 1.06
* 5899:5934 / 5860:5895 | 1.03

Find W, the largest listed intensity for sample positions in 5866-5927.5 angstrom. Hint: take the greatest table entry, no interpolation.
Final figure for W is 14.97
